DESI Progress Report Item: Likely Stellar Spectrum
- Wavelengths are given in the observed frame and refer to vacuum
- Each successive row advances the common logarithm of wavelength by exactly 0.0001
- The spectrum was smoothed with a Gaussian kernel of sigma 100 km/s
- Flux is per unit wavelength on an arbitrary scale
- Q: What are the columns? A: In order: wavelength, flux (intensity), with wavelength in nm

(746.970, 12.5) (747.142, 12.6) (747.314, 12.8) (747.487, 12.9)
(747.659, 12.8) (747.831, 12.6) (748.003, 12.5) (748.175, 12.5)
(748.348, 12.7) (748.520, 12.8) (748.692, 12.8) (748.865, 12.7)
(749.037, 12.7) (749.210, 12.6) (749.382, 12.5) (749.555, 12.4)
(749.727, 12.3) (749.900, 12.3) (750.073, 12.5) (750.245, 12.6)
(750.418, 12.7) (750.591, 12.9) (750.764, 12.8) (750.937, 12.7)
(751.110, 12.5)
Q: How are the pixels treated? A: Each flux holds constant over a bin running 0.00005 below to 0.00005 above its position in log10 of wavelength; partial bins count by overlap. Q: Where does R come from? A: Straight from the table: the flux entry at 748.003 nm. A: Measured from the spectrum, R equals 12.5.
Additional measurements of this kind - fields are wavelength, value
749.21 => 12.6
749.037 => 12.7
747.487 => 12.9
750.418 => 12.7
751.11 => 12.5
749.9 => 12.3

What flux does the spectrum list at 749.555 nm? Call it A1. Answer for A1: 12.4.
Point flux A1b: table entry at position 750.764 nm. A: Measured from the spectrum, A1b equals 12.8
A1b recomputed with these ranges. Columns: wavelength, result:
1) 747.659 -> 12.8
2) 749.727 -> 12.3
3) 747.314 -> 12.8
